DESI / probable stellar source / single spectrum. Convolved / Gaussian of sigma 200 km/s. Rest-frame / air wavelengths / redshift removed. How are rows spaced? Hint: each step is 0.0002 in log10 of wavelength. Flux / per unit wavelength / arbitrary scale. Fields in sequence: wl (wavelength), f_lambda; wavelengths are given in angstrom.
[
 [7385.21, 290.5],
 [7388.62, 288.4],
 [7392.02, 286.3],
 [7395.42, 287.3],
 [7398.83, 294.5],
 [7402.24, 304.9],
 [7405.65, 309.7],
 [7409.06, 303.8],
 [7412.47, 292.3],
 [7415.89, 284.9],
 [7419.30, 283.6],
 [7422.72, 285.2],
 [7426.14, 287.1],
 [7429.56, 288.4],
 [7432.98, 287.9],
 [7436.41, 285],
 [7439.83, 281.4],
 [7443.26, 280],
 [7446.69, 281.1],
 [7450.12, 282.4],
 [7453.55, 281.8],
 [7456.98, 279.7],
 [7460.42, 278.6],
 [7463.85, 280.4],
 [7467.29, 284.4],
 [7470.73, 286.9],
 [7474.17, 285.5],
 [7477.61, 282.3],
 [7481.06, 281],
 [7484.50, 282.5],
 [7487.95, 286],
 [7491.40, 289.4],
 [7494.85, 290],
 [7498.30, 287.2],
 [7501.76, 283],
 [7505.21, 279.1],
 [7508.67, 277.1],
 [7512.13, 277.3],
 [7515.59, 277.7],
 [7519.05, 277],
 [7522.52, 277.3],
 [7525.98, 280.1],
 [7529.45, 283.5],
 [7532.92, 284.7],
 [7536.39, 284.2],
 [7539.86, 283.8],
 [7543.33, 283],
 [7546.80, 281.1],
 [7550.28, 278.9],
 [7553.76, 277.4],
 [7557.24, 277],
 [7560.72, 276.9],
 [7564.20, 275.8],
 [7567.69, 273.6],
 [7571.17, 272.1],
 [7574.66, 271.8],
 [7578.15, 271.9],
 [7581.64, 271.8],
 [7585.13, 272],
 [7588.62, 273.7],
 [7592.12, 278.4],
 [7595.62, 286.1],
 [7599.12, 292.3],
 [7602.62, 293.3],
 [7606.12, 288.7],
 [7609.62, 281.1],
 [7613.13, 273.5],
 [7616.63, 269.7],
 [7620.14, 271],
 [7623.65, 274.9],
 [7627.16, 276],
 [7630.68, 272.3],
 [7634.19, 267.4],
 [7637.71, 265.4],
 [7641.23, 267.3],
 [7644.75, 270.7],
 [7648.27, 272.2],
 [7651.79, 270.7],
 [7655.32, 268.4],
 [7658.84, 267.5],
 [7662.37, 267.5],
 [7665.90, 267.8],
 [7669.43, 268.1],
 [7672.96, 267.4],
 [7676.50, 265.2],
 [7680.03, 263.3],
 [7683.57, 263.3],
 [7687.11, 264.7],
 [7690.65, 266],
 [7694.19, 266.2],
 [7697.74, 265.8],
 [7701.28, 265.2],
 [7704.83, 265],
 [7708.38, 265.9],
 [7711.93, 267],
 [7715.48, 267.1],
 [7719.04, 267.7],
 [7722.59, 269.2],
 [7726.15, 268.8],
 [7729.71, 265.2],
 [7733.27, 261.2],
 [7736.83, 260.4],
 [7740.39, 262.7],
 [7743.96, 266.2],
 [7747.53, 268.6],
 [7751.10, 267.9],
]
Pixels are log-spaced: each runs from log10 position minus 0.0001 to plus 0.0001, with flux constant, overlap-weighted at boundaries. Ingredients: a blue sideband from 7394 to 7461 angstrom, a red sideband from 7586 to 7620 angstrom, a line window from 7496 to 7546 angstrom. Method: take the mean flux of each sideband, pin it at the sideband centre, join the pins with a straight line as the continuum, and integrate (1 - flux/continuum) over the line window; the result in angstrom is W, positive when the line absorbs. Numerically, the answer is 0.6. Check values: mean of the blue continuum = 288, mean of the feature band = 281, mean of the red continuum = 281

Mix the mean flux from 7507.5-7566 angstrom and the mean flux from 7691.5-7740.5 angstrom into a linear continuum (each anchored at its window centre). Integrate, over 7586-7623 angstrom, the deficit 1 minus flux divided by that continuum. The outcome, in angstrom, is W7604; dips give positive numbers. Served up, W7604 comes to -0.8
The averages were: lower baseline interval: 280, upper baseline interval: 266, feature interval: 280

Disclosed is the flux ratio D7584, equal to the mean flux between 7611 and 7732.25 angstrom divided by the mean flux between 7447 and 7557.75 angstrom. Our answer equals 1.0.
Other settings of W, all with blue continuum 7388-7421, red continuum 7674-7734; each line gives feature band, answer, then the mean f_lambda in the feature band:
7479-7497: 0.01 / 286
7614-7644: 0.24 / 271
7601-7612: -0.48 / 287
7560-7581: 0.37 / 273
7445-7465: 0.58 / 281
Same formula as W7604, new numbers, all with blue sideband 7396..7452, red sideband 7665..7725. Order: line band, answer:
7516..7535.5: 0.0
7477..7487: 0.1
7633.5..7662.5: 0.2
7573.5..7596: 0.1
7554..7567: 0.1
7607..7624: -0.1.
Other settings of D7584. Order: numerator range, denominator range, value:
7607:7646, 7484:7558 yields 0.97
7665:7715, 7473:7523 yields 0.94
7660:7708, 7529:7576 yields 0.95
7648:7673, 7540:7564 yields 0.96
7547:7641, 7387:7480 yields 0.96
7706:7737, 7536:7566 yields 0.95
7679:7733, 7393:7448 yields 0.92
